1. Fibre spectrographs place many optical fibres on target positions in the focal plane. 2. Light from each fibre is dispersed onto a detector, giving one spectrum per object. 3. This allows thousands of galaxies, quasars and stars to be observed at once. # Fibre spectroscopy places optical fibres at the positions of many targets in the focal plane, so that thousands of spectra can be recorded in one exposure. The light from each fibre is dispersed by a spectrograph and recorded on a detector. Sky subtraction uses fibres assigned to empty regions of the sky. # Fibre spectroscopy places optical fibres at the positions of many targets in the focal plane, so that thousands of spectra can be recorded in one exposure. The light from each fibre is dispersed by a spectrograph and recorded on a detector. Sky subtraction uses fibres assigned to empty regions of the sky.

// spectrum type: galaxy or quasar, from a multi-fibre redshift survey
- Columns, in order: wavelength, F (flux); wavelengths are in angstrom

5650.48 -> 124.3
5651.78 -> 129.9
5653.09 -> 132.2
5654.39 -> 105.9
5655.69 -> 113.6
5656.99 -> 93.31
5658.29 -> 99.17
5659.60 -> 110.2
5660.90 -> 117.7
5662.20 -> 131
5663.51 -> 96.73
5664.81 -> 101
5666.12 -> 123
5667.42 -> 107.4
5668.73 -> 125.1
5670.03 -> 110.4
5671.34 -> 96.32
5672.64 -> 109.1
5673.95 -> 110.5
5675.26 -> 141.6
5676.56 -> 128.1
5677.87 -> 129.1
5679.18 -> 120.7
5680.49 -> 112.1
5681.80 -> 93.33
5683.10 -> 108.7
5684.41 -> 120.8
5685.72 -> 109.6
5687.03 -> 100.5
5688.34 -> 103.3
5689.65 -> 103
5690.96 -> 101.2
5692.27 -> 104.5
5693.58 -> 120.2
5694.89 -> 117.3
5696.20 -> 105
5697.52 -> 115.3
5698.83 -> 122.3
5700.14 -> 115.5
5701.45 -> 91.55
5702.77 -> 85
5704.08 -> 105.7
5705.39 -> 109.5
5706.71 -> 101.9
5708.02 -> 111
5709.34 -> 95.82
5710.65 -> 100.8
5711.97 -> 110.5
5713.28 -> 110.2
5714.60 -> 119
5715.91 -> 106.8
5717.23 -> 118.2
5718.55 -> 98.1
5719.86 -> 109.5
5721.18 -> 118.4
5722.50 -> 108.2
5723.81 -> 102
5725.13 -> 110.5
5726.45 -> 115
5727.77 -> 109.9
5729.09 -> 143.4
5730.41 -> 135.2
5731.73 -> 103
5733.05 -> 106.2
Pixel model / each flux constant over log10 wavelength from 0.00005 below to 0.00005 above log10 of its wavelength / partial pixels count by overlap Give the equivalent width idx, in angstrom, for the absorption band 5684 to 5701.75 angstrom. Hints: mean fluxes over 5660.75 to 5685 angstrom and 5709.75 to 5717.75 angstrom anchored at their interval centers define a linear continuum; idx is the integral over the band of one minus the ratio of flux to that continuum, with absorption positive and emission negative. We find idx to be 0.5 angstrom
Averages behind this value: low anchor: 115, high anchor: 110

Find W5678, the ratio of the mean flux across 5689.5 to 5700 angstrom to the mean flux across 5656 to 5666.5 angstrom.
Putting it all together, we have 1.0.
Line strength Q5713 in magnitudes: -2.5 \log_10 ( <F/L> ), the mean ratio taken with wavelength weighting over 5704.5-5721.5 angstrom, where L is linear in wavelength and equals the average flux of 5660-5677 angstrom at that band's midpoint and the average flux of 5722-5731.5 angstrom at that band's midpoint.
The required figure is 0.08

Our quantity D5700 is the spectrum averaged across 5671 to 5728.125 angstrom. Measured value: 110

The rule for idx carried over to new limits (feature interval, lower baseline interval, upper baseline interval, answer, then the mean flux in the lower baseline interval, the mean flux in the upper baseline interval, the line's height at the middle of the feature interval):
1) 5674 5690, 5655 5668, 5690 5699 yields -0.54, 109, 111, 111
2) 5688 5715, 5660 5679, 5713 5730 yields 1.77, 116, 113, 114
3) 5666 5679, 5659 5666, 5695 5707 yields -0.86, 112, 106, 111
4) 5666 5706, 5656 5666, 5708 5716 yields -1.17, 108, 108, 108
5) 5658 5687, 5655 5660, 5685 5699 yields -2.09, 104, 109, 106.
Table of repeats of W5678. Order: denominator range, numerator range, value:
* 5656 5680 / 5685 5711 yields 0.93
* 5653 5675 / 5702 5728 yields 0.97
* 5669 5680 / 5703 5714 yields 0.89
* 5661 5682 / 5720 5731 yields 1.02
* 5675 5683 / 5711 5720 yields 0.92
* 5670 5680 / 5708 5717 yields 0.91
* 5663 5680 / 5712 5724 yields 0.96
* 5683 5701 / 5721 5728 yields 1.00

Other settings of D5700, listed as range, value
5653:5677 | 113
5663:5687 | 113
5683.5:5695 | 109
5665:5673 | 111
